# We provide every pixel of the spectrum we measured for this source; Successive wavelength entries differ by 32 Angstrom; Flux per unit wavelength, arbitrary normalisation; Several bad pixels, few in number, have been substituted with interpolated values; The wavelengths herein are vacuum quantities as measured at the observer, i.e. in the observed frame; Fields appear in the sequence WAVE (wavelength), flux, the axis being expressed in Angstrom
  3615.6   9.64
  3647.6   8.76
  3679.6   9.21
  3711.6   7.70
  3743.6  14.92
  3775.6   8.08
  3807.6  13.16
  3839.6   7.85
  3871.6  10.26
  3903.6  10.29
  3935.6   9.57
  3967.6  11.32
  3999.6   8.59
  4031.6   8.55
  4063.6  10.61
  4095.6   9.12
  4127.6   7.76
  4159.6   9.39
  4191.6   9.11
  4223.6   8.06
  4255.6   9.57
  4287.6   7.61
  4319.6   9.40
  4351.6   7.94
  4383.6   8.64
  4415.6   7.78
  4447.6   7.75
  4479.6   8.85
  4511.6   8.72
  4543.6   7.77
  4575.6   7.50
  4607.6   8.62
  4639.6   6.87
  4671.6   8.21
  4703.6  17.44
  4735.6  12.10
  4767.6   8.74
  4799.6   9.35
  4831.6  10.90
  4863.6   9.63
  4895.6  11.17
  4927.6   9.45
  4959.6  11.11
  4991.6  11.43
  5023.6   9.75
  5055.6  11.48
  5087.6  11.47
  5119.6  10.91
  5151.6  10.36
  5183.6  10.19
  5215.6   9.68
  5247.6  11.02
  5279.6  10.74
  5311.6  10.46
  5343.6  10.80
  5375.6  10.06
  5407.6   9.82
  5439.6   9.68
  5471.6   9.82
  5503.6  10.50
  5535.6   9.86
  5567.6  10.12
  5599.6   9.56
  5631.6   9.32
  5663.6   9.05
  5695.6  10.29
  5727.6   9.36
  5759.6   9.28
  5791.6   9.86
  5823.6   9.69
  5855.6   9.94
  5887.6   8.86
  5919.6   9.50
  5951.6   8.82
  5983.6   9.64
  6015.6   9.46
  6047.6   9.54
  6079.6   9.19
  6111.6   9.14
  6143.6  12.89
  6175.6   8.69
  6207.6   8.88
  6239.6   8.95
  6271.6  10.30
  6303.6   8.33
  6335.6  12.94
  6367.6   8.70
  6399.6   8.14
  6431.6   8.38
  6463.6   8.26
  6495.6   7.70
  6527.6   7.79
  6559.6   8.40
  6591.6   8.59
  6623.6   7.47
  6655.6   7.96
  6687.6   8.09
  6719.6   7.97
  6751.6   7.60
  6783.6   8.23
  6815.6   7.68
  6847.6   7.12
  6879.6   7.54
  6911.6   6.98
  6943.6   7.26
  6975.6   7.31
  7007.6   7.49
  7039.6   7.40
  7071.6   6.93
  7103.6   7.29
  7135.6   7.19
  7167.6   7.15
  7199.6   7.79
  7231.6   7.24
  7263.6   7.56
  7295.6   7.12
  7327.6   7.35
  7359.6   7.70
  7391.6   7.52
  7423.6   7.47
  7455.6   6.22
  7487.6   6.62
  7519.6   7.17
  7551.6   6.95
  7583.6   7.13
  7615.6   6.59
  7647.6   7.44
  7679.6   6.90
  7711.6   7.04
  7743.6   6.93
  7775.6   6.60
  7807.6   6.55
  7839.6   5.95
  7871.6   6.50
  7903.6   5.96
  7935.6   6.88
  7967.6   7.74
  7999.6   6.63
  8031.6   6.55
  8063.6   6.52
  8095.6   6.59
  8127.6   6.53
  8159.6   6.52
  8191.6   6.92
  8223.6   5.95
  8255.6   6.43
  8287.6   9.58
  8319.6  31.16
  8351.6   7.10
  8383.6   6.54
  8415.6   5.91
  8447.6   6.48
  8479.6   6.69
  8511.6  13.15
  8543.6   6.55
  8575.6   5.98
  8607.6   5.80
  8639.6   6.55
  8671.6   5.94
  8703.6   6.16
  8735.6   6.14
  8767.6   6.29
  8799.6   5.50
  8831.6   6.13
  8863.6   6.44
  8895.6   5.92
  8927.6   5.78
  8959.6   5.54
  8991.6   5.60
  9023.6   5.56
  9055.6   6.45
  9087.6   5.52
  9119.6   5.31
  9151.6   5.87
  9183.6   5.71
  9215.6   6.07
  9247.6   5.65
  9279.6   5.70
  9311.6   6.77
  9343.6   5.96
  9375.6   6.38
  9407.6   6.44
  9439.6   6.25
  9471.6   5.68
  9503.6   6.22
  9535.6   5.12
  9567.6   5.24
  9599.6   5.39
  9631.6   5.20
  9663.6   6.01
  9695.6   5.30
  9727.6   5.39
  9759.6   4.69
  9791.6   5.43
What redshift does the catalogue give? 0.27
